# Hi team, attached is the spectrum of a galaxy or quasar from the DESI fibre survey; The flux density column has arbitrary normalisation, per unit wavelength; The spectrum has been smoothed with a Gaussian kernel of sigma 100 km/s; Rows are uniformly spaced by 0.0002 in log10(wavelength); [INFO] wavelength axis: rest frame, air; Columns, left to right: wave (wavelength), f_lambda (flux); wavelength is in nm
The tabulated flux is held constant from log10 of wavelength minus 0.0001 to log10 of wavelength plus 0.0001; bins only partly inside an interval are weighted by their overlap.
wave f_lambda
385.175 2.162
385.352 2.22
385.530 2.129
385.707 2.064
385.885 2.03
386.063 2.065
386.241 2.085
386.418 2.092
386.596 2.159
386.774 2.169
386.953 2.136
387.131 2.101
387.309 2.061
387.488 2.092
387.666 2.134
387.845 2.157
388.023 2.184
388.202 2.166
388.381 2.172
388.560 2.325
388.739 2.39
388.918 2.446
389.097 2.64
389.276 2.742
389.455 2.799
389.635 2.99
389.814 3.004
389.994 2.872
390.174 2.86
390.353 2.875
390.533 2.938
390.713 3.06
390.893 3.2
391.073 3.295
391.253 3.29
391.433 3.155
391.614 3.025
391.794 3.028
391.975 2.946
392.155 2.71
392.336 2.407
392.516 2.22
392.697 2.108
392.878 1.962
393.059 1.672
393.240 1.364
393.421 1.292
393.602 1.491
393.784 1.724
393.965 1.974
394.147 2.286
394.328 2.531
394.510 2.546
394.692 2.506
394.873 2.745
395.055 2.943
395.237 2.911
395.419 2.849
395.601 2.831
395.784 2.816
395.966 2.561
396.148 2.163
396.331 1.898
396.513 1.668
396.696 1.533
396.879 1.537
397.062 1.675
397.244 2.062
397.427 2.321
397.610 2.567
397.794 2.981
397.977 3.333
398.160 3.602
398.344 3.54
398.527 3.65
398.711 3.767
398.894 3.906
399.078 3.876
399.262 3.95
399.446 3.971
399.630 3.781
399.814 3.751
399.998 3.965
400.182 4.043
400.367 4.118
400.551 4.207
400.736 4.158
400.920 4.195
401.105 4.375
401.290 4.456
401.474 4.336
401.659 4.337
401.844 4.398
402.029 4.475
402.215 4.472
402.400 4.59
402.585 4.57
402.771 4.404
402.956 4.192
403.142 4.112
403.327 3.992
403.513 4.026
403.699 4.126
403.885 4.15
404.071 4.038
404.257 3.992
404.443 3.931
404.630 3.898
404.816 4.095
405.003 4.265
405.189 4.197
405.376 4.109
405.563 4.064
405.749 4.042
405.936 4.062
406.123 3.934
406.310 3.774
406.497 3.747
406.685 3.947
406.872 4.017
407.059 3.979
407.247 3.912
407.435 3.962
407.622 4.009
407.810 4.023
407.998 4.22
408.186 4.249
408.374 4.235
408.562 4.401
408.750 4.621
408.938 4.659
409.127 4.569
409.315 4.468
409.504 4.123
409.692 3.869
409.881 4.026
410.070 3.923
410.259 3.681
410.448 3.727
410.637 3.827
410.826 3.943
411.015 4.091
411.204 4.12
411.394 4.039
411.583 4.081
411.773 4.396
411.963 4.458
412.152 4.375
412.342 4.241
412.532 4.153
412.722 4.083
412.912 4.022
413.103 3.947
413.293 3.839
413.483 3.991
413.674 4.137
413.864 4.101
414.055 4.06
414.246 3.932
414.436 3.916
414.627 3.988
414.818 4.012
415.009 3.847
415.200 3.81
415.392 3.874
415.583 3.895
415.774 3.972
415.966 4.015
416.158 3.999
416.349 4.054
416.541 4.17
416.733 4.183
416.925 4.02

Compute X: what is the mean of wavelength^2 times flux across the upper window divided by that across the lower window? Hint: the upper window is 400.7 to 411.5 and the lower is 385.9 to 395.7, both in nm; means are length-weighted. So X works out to 1.82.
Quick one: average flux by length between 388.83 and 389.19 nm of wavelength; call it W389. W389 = 2.55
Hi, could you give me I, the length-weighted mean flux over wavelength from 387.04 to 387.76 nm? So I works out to 2.1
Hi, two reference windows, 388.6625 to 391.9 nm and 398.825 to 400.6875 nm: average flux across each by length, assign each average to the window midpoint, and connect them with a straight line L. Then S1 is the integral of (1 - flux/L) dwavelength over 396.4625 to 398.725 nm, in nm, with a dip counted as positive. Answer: 0.68 nm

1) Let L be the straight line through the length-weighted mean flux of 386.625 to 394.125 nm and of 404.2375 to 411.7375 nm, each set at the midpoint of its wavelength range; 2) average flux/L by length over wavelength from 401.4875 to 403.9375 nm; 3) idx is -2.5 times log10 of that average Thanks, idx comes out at -0.198 mag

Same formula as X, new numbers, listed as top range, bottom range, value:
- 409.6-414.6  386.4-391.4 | 1.77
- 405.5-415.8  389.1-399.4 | 1.66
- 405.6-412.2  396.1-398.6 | 1.76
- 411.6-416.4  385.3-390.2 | 1.98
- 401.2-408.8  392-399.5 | 1.70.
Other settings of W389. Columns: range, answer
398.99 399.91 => 3.87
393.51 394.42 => 2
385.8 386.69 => 2.09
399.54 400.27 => 3.89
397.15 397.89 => 2.49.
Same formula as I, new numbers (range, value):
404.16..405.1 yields 4.04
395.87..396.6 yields 2.08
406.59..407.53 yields 3.96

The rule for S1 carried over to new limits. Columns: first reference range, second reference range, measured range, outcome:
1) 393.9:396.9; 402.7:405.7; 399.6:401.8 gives -0.48 nm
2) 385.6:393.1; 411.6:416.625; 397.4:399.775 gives -0.34 nm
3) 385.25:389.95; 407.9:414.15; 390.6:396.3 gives 0.51 nm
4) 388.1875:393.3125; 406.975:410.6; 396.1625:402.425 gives -0.19 nm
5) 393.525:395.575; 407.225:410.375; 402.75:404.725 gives -0.29 nm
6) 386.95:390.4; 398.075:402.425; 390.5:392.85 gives 0.01 nm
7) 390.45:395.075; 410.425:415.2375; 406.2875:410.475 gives -0.46 nm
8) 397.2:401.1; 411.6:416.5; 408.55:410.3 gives -0.14 nm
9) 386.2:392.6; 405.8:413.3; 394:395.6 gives 0.18 nm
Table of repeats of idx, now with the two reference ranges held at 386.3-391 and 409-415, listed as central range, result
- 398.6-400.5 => -0.210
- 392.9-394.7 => 0.431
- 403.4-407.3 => -0.113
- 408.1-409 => -0.156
